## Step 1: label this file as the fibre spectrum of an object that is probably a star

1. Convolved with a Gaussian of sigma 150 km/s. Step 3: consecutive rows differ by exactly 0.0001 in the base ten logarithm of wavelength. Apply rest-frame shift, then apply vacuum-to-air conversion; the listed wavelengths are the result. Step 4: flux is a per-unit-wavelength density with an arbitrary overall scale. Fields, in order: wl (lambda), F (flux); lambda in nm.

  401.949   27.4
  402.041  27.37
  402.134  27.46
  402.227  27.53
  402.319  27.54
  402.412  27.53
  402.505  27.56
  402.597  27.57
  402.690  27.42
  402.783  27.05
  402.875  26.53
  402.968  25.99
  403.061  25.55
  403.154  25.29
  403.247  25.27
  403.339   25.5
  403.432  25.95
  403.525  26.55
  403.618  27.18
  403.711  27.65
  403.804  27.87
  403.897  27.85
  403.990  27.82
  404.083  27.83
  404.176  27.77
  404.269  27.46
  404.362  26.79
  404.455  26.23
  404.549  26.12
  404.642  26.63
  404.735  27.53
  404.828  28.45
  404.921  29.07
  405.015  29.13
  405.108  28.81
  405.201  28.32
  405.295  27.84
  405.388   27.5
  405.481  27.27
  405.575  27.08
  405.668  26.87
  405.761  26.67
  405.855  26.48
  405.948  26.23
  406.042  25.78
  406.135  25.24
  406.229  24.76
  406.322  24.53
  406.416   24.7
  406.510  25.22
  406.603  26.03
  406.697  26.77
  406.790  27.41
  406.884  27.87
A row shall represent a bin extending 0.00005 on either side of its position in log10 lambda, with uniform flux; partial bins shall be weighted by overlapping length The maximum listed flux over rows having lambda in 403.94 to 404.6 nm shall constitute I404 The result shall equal 27.83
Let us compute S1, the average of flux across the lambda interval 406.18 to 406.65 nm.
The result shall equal 25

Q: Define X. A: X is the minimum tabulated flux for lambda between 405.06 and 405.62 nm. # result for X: 27.08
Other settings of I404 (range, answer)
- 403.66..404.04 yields 27.87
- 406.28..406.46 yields 24.7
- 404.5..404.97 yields 29.07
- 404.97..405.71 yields 29.13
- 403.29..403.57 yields 26.55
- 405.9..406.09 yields 26.23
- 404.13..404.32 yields 27.77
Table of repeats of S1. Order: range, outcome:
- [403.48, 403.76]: 27.1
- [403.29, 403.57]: 26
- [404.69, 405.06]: 28.5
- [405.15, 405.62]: 27.6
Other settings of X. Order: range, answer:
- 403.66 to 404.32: 27.46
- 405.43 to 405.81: 26.67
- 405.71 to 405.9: 26.48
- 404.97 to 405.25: 28.32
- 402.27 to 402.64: 27.53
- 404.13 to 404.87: 26.12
